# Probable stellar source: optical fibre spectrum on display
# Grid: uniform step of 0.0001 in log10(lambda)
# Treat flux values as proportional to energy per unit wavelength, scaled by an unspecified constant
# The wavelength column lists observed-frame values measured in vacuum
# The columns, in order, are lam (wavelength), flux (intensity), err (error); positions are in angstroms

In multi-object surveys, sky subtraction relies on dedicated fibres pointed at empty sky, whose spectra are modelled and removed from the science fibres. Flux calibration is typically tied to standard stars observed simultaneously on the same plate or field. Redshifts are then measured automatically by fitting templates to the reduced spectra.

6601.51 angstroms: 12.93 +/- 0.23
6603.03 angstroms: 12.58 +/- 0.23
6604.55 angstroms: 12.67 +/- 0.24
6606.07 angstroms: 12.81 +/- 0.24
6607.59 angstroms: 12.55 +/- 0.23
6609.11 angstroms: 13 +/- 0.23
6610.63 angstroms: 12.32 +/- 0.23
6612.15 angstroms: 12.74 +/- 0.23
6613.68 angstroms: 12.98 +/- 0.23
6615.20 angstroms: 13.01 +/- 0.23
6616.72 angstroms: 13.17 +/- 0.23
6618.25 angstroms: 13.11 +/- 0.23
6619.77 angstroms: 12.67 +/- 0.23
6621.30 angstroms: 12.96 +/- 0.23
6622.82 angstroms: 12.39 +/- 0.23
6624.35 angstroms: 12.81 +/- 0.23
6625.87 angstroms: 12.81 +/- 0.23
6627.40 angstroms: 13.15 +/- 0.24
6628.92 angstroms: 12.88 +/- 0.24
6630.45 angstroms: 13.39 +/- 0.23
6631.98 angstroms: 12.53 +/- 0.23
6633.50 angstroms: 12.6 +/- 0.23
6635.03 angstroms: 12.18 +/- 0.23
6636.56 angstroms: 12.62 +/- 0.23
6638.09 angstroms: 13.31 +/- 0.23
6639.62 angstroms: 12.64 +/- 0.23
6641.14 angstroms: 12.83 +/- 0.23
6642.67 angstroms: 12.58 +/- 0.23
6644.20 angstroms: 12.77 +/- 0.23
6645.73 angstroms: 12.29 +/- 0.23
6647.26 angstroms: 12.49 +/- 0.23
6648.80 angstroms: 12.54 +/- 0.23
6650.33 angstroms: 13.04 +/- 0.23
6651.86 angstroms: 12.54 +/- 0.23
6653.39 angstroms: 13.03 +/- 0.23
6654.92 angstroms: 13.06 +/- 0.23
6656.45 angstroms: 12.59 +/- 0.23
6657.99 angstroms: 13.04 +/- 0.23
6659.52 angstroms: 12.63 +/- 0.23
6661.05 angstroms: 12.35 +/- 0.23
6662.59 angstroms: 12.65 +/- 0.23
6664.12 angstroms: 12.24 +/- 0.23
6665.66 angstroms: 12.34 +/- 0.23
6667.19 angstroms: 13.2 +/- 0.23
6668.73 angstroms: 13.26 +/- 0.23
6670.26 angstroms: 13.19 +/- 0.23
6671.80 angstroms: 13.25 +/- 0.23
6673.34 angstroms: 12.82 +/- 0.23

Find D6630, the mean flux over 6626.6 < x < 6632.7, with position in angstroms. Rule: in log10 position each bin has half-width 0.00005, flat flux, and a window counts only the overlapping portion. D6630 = 13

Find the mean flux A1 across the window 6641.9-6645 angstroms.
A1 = 12.7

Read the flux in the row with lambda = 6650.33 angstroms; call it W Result 13.04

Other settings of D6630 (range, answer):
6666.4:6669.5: 13.2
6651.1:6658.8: 12.9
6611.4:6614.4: 12.8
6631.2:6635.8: 12.4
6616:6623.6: 12.8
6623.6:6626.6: 12.8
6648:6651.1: 12.8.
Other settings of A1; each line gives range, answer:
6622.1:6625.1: 12.6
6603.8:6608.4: 12.7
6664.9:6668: 12.8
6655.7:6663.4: 12.6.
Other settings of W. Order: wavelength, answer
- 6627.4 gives 13.15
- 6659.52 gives 12.63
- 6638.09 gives 13.31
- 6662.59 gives 12.65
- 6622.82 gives 12.39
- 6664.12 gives 12.24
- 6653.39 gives 13.03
